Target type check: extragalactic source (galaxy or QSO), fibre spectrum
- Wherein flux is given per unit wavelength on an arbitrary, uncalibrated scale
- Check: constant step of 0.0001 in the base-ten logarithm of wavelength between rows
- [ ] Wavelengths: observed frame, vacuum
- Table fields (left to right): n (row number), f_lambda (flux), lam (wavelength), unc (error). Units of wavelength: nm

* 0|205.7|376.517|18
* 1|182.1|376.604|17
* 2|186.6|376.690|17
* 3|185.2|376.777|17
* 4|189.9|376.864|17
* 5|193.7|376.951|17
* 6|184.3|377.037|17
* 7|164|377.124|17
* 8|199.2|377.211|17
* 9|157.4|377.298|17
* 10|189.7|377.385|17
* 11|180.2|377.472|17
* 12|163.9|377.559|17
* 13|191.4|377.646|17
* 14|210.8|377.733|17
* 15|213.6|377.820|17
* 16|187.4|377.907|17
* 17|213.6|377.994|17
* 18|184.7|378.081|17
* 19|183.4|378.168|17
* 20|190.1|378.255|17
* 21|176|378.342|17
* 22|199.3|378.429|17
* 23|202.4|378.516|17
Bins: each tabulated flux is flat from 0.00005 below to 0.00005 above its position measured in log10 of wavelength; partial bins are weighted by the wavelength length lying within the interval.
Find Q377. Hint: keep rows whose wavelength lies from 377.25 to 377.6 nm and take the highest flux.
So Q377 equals 189.7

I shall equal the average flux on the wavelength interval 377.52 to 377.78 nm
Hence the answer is 189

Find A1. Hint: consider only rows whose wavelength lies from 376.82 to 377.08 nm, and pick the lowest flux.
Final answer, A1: 184.3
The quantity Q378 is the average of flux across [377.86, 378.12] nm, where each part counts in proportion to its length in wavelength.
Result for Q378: 196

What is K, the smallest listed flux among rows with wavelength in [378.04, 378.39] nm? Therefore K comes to 176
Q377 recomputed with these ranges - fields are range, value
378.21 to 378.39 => 190.1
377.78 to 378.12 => 213.6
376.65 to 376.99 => 193.7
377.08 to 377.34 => 199.2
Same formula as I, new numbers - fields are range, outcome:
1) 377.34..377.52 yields 184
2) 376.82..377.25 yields 186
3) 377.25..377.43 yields 174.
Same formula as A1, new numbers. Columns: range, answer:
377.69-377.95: 187.4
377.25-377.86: 157.4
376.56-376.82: 182.1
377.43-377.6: 163.9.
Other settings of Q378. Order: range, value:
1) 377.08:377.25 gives 181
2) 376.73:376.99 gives 189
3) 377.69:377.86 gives 212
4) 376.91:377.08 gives 190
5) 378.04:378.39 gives 184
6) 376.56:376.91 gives 186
